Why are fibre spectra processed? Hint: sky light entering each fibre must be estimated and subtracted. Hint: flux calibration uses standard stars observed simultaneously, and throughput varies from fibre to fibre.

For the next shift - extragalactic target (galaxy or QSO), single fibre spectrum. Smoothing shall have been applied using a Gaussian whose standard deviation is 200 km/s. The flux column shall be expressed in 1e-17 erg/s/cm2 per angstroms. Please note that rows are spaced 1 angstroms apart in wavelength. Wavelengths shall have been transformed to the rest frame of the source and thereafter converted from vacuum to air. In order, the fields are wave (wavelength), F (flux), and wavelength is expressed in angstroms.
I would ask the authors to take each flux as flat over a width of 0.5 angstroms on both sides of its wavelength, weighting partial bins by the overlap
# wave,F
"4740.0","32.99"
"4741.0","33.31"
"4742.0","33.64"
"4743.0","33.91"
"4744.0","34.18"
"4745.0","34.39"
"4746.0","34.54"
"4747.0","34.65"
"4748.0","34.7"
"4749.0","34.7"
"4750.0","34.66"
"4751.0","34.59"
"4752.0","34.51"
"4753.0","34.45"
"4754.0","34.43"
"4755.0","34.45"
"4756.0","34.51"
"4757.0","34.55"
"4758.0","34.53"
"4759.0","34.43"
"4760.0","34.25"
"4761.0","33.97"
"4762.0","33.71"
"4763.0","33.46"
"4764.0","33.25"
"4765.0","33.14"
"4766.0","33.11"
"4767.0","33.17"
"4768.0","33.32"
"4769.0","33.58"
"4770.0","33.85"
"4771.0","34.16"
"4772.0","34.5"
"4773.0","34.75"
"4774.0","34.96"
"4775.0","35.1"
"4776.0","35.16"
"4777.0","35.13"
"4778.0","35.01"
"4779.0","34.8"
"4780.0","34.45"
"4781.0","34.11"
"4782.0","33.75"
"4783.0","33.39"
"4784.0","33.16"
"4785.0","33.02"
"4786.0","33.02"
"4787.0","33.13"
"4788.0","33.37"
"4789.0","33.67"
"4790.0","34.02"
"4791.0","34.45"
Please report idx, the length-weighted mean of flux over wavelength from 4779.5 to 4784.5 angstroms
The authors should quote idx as 33.8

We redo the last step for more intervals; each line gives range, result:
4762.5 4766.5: 33.2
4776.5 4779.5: 35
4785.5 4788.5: 33.2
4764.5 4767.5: 33.1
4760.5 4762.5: 33.8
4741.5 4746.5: 34.1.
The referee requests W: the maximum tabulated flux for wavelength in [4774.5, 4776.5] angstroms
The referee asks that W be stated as 35.16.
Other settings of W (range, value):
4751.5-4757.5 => 34.55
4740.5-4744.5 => 34.18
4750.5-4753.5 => 34.59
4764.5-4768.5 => 33.32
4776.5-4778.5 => 35.13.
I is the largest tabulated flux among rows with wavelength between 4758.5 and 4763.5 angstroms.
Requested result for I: 34.43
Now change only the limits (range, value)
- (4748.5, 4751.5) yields 34.7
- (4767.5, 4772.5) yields 34.5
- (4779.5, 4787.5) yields 34.45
